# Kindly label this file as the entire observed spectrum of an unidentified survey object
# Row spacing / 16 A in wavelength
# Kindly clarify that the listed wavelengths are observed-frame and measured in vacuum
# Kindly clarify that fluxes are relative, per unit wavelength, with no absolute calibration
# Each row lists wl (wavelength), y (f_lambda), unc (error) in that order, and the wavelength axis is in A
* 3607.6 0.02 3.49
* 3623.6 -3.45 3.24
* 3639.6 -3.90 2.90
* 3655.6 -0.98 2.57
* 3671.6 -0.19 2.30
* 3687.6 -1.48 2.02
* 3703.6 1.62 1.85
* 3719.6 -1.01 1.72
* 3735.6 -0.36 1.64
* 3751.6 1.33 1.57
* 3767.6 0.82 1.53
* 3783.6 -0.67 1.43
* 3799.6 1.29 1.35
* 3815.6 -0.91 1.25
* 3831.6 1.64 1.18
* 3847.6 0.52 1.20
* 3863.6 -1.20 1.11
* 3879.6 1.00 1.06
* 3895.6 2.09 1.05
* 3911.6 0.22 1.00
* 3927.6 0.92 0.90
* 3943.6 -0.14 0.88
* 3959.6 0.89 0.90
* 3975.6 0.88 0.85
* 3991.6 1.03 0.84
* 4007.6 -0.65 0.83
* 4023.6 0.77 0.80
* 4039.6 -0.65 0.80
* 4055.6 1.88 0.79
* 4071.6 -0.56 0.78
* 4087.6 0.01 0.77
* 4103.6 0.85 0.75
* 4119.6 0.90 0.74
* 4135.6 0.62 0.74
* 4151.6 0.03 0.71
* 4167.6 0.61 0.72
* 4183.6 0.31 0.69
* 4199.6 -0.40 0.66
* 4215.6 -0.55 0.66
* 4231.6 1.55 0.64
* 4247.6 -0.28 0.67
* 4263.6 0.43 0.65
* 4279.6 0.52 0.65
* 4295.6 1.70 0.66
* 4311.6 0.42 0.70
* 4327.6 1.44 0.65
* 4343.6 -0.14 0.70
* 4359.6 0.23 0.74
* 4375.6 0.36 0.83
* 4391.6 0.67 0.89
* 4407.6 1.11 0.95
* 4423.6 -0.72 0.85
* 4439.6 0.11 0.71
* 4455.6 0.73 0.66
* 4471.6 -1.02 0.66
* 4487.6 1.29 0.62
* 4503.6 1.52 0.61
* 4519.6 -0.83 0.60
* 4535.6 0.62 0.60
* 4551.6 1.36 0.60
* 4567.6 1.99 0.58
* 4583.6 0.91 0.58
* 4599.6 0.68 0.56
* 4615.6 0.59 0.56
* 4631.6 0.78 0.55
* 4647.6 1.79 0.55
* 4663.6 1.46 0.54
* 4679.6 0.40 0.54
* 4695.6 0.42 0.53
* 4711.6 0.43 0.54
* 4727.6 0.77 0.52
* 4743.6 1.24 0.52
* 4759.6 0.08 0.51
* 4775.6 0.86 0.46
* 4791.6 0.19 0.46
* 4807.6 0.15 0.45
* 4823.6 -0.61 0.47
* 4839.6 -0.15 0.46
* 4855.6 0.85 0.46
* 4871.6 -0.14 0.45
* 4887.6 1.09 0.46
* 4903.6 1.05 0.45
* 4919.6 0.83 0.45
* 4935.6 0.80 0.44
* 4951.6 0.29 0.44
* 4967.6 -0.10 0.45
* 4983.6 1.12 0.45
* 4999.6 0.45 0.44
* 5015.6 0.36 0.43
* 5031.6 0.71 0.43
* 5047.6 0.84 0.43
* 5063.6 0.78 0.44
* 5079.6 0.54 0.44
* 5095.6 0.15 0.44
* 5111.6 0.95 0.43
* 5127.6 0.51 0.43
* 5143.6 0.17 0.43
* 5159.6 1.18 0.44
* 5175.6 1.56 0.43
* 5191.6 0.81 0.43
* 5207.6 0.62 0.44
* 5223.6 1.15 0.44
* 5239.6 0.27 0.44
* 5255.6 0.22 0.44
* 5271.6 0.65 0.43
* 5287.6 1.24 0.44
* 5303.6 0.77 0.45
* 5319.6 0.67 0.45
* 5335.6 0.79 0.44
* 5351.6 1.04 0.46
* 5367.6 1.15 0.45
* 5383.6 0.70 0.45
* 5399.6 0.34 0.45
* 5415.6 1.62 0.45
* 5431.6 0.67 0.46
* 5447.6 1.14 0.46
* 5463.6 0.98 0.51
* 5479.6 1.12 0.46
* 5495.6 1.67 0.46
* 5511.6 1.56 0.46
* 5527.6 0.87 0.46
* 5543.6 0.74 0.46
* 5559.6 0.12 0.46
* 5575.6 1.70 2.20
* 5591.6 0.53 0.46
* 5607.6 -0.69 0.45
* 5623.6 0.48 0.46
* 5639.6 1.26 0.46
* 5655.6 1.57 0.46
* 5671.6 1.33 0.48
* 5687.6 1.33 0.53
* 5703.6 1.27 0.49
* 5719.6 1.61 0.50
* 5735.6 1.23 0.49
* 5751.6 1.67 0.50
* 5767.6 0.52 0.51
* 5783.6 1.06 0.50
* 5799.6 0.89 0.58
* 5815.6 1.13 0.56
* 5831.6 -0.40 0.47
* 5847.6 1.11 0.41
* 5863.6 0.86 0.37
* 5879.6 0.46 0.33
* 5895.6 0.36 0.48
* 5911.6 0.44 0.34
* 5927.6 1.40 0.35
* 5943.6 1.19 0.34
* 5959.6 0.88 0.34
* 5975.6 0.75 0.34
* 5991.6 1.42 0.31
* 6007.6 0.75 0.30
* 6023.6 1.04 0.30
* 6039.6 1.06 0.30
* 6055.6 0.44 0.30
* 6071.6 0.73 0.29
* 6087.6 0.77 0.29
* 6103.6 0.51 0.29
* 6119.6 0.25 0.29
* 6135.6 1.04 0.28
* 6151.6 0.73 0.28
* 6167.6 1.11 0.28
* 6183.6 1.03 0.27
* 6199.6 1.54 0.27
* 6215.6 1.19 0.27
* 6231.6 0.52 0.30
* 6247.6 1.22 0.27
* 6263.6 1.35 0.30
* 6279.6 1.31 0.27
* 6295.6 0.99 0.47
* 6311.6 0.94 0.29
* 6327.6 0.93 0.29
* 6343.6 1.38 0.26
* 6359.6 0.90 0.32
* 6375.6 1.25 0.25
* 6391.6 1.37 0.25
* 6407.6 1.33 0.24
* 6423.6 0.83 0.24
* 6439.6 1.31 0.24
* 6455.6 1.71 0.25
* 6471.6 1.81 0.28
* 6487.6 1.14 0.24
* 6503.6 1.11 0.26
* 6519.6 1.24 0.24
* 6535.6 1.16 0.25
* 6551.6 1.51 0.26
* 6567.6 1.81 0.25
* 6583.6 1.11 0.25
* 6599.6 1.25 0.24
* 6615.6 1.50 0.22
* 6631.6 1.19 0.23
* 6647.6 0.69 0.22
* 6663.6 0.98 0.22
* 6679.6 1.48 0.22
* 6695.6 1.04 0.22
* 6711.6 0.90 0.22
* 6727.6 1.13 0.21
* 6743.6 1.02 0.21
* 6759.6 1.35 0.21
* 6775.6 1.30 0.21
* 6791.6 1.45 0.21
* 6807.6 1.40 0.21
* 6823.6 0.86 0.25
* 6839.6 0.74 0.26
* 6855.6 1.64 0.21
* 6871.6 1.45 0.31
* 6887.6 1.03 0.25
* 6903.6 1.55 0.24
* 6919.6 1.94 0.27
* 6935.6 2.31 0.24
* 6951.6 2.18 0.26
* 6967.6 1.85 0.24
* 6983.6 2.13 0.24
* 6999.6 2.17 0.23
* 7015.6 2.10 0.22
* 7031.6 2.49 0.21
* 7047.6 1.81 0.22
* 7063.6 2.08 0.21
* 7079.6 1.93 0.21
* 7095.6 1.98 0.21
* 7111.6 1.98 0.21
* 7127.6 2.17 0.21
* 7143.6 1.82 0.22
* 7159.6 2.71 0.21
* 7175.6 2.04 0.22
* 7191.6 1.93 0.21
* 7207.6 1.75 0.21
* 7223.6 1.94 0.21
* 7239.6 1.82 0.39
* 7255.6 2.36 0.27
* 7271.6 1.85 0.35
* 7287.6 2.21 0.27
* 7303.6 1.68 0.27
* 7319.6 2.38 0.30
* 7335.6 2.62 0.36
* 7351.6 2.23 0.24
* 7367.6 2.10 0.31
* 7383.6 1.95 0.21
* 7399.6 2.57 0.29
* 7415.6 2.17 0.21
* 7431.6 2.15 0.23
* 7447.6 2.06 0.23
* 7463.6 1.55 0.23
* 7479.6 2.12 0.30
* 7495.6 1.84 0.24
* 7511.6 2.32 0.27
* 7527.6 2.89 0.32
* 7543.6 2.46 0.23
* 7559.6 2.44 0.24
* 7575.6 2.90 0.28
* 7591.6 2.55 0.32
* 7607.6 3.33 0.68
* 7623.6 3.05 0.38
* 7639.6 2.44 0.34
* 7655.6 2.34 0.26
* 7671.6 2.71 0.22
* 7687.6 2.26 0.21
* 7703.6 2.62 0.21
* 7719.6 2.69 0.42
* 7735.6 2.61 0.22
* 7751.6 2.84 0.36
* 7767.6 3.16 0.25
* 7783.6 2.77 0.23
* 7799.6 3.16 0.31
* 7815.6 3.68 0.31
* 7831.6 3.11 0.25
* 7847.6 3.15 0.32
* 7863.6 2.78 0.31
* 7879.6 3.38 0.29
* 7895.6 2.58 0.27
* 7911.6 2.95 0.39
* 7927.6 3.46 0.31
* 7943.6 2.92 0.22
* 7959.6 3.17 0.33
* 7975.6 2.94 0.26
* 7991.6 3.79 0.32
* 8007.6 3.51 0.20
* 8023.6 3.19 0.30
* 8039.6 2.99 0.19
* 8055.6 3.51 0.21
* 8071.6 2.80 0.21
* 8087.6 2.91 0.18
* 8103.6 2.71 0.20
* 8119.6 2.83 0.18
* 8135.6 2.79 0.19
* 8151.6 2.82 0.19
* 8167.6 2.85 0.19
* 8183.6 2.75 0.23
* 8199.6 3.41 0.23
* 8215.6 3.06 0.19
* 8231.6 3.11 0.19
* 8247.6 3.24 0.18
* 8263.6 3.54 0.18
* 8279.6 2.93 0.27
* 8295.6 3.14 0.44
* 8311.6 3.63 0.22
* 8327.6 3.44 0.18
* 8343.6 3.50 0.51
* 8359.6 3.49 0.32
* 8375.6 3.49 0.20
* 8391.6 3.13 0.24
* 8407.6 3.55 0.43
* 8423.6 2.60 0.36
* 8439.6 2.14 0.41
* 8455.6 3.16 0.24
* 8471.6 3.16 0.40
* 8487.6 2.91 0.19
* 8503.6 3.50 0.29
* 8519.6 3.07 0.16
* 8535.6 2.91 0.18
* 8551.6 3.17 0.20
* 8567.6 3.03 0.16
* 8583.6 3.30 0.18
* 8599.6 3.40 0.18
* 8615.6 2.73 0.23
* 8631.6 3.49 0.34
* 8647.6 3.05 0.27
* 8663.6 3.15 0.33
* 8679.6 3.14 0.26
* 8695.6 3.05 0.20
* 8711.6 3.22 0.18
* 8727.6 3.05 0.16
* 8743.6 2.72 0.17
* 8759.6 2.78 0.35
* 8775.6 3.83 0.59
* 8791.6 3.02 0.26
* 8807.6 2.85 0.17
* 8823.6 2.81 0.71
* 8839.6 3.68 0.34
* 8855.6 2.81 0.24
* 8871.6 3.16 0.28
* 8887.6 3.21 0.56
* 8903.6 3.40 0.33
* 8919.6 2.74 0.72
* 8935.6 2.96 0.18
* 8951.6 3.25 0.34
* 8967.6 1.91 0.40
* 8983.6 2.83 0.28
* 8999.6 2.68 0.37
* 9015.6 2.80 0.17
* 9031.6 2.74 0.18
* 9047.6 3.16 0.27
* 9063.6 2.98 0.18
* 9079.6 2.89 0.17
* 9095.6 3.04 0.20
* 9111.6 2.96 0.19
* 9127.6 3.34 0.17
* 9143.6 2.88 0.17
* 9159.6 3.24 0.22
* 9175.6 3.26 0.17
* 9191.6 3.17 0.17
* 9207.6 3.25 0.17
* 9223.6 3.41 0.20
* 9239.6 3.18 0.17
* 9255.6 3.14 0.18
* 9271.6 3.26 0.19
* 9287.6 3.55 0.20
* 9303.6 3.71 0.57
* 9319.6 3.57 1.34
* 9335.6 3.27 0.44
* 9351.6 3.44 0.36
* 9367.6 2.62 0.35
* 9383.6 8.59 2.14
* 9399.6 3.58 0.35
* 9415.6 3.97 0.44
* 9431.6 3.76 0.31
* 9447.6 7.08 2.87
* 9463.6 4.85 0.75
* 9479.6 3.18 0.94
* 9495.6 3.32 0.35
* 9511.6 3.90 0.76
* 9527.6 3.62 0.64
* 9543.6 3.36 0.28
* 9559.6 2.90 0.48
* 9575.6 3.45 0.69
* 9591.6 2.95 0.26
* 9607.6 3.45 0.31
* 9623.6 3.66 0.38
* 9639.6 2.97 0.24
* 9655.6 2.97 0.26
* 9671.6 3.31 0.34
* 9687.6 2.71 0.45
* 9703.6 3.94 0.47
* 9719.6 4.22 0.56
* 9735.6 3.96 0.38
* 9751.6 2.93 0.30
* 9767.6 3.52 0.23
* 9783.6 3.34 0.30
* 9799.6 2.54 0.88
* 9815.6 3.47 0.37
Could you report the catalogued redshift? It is 0.73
